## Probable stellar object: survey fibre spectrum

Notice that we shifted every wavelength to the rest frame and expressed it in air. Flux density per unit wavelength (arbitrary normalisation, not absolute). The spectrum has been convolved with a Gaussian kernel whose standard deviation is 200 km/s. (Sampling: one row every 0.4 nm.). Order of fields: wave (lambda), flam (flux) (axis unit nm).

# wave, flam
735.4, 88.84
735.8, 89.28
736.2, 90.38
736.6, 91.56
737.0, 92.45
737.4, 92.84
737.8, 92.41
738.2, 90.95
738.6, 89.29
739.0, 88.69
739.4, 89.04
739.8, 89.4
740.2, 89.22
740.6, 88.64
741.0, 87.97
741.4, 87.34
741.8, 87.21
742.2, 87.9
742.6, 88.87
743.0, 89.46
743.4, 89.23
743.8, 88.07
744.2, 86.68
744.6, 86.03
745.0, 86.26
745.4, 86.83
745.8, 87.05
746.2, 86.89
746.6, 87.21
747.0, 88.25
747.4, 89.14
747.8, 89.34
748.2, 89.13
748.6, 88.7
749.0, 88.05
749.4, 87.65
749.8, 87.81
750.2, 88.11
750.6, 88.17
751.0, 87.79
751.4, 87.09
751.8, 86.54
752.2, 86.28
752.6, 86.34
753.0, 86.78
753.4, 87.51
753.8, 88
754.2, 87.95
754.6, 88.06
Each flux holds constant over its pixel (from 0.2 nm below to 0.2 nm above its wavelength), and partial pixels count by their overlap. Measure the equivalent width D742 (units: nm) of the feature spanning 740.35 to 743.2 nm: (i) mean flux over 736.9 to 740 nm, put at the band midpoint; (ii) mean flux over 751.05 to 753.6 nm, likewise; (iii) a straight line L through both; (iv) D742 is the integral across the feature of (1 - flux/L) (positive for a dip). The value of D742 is 0.05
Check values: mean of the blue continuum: 90.6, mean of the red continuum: 86.8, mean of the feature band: 88.2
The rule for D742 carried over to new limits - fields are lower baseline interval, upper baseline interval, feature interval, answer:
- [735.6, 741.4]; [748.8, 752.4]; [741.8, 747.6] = 0.069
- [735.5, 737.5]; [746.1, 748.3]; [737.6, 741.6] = 0.045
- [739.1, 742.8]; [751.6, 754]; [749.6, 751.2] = -0.014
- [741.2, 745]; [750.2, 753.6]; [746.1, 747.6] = -0.007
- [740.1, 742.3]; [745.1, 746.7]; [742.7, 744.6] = -0.015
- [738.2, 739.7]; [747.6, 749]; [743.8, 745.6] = 0.049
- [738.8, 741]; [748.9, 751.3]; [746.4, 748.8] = -0.013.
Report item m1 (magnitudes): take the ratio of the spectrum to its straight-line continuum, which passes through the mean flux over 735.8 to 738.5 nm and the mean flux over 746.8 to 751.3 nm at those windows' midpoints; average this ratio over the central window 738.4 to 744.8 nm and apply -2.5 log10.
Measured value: 0.02 mag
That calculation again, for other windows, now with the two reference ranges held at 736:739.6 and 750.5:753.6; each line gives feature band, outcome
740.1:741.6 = 0.022 mag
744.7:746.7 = 0.024 mag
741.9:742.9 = 0.015 mag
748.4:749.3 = -0.005 mag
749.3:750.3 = -0.003 mag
